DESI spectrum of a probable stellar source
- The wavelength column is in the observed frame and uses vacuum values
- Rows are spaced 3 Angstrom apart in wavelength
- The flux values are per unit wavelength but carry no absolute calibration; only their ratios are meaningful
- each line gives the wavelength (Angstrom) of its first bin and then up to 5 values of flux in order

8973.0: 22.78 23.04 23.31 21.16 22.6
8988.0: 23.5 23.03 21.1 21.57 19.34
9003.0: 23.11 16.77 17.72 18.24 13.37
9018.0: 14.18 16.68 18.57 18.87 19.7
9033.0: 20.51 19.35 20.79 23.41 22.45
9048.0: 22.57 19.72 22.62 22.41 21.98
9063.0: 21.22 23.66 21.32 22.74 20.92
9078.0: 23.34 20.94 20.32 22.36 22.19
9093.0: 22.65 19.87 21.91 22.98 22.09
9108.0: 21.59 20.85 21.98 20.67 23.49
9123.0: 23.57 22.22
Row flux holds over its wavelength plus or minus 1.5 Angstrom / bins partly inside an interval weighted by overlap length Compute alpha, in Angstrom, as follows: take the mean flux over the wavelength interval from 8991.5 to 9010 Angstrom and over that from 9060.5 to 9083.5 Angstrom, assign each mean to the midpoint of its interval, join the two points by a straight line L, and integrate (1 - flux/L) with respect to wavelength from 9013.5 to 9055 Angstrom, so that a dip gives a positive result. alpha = 3.13 Angstrom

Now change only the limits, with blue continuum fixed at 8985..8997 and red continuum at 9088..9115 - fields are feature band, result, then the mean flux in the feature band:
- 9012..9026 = 3.9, 16.1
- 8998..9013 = 2.1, 19.1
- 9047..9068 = 0.0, 22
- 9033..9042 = 0.6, 20.7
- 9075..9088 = 0.2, 21.6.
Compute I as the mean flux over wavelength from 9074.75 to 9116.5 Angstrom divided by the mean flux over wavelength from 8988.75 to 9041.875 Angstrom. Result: 1.1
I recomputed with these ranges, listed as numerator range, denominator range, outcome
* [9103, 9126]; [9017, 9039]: 1.19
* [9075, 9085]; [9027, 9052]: 1.03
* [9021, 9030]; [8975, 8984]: 0.82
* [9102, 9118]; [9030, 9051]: 1.02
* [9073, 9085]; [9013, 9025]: 1.37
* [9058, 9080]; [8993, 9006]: 1.07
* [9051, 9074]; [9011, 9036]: 1.25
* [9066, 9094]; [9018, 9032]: 1.21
